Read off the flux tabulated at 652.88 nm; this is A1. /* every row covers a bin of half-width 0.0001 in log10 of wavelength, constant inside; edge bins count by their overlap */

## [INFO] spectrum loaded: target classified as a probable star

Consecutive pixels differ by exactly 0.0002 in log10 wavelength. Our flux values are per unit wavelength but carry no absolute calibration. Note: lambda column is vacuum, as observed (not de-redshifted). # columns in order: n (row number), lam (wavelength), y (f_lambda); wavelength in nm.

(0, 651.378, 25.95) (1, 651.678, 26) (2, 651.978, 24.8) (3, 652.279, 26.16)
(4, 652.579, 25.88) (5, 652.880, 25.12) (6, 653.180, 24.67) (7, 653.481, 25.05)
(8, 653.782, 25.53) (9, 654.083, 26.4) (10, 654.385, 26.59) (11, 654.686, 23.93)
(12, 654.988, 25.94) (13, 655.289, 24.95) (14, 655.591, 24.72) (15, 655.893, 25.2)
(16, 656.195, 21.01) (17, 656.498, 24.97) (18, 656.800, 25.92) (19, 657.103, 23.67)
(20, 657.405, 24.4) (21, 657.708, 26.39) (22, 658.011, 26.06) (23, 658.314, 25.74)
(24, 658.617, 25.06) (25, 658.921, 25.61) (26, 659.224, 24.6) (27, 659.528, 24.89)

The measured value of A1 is 25.12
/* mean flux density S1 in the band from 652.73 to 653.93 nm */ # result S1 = 25.1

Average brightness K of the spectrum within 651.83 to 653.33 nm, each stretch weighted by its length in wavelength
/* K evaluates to 25.3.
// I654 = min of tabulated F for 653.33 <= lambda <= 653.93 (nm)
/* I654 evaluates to 25.05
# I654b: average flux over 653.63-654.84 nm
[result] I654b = 25.6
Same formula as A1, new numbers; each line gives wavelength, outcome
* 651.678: 26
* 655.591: 24.72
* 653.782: 25.53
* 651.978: 24.8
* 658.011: 26.06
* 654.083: 26.4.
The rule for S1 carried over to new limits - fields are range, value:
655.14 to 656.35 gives 24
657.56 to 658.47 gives 26.1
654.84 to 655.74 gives 25.2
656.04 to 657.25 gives 23.9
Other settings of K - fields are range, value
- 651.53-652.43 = 25.7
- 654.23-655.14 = 25.5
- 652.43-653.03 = 25.5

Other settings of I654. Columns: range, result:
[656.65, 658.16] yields 23.67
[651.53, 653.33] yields 24.67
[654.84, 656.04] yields 24.72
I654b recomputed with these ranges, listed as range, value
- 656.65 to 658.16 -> 25.3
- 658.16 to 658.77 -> 25.4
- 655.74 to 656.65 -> 23.7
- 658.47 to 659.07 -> 25.3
